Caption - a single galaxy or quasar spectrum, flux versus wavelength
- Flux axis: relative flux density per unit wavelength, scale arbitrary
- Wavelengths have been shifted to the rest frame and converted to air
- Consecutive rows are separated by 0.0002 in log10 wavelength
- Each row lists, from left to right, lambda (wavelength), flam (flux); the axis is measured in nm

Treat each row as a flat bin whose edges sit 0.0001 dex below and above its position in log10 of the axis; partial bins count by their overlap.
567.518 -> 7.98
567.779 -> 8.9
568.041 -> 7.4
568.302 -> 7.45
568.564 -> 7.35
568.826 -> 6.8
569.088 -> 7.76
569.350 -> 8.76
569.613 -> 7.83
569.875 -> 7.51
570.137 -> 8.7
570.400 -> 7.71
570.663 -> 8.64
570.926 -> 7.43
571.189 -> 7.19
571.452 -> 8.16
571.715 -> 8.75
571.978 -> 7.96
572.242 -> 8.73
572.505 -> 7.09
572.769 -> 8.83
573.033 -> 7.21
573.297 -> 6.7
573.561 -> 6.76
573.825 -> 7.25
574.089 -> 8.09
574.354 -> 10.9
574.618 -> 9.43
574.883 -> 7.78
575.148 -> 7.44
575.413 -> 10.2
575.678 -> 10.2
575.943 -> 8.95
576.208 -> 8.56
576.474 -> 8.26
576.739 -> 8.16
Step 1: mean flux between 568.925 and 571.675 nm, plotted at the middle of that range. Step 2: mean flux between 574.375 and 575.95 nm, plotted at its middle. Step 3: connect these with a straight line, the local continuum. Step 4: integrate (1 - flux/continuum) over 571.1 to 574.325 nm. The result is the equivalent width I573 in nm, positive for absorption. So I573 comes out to 0.269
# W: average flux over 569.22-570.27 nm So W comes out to 8.2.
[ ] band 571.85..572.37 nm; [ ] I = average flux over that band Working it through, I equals 8.34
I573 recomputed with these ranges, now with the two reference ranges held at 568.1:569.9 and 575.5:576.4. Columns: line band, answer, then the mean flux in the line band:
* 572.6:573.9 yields 0.19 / 7.35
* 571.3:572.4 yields -0.01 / 8.35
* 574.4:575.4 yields 0.03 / 8.68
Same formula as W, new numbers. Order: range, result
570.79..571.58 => 7.6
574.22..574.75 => 10.2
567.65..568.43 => 7.92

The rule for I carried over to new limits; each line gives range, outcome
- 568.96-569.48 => 8.26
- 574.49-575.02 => 8.58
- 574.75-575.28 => 7.6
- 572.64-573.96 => 7.35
